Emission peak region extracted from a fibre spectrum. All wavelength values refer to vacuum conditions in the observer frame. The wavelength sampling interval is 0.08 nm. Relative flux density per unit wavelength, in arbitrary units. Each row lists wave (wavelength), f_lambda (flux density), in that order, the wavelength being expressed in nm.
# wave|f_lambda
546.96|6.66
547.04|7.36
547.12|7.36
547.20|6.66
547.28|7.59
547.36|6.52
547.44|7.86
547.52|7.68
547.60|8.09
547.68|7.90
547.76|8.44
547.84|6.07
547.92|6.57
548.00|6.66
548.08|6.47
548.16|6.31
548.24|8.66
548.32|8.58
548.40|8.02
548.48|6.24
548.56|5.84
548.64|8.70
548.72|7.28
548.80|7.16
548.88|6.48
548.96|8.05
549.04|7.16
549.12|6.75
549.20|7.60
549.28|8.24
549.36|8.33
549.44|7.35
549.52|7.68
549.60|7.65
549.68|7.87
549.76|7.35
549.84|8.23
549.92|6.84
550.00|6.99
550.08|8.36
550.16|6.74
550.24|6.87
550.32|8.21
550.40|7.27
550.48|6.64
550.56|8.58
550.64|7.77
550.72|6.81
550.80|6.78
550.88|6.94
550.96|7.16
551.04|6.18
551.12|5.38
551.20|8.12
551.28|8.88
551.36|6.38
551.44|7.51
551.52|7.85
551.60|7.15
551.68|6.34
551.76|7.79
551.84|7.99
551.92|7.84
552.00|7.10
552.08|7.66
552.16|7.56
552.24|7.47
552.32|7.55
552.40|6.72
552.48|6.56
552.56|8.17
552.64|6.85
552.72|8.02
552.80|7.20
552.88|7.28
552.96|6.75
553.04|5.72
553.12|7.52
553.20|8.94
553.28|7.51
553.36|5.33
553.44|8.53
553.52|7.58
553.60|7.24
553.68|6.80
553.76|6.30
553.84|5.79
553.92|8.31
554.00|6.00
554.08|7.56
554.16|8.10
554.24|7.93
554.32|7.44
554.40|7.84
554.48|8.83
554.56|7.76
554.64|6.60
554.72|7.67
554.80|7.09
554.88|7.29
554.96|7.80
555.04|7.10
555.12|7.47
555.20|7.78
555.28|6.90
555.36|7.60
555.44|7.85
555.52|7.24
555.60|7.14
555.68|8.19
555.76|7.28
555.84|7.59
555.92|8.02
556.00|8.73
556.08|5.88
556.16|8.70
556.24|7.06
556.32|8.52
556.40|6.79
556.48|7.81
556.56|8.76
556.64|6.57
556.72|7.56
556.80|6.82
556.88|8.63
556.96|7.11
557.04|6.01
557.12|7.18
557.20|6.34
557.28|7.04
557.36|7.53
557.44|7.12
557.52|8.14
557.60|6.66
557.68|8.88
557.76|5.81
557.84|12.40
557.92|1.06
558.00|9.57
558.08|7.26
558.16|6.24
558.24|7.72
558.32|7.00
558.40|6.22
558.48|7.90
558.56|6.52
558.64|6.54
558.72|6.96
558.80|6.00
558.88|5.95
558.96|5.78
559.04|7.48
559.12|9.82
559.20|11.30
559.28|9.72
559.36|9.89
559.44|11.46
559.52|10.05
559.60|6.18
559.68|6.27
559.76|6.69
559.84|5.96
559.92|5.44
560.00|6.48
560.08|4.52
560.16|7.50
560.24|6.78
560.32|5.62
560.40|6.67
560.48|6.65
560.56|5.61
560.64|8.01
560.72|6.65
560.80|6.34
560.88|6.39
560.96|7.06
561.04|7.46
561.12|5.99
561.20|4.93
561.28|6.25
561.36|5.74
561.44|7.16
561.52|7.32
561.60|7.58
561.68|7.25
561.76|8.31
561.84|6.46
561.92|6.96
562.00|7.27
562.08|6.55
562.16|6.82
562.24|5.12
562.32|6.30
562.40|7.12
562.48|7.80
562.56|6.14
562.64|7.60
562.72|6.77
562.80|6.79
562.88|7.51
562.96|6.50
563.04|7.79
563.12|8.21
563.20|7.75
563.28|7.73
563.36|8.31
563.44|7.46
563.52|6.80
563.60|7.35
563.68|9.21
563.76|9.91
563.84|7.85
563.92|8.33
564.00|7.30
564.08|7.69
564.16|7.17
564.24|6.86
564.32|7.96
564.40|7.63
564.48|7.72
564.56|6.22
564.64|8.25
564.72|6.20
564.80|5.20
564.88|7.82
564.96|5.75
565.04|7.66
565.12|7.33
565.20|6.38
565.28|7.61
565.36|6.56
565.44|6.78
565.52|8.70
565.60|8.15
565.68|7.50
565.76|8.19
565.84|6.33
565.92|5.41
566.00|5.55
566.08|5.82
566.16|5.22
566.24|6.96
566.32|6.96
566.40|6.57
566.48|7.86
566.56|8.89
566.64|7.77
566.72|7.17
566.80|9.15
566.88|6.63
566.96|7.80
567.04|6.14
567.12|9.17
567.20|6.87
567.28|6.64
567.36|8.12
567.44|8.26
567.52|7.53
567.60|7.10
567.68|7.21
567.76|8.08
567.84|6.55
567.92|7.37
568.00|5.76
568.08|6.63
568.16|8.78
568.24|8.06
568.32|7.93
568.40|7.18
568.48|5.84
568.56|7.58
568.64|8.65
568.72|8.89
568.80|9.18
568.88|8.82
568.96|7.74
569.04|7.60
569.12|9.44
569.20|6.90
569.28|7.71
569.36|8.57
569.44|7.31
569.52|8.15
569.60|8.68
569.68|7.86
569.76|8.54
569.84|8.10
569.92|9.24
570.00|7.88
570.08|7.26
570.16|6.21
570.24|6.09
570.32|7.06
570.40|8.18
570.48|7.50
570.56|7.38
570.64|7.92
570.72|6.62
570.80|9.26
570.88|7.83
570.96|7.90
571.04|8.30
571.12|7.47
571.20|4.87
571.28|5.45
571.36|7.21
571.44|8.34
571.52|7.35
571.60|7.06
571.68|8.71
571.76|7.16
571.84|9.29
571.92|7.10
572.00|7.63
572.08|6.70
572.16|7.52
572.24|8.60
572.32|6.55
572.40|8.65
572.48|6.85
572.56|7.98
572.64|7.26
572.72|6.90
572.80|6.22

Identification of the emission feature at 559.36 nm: H-beta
